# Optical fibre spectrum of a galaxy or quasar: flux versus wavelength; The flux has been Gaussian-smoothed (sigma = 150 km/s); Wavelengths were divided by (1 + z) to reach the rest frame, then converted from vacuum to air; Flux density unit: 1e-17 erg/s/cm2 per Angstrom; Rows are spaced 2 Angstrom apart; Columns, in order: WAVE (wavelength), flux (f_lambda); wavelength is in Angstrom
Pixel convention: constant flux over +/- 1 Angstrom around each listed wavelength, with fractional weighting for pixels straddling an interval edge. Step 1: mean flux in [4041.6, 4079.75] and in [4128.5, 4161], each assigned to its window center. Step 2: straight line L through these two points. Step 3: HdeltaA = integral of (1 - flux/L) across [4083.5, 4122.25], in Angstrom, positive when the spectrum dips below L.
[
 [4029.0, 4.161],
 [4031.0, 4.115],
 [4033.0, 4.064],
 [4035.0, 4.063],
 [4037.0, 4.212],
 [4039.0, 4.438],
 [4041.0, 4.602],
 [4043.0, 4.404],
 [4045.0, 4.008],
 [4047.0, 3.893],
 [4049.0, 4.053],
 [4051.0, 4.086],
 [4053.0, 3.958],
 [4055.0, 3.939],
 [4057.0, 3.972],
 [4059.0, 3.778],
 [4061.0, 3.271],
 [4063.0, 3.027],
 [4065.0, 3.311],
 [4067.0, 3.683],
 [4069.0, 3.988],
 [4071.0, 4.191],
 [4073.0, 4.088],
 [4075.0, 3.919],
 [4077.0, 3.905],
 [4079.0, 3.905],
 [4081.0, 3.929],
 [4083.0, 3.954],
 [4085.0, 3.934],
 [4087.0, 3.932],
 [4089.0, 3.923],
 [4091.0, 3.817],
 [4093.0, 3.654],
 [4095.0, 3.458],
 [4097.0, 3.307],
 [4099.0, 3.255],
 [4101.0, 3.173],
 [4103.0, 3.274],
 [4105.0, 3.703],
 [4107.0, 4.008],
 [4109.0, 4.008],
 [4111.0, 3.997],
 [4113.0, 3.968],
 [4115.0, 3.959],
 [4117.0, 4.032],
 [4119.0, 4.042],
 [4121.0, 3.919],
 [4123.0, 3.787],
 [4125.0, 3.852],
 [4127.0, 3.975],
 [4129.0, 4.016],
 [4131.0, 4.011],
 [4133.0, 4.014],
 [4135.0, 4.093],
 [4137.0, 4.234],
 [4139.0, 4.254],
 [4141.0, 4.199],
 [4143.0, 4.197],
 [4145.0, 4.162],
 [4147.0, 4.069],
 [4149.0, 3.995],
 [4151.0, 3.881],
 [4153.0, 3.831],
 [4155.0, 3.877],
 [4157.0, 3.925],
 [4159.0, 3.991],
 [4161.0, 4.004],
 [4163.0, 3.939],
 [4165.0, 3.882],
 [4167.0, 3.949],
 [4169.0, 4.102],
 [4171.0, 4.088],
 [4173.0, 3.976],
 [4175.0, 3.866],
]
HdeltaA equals 2.0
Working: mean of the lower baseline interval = 3.87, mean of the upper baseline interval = 4.05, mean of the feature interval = 3.76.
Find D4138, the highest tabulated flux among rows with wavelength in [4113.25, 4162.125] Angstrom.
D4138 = 4.254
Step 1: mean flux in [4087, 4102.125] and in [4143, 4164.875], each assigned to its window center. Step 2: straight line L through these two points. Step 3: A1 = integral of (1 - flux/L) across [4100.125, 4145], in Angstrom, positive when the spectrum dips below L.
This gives -2.43 Angstrom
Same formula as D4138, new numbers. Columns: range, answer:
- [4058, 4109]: 4.191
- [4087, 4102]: 3.932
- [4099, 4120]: 4.042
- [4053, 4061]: 3.972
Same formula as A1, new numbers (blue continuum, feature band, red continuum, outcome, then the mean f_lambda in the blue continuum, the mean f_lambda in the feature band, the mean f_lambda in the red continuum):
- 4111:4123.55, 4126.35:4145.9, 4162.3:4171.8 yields -0.72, 3.96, 4.12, 3.99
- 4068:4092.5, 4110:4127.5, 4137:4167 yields 0.18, 3.95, 3.95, 4.02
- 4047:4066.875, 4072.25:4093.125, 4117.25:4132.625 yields -0.59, 3.72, 3.91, 3.95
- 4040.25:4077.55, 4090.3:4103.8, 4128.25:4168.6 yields 1.84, 3.89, 3.41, 4.03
